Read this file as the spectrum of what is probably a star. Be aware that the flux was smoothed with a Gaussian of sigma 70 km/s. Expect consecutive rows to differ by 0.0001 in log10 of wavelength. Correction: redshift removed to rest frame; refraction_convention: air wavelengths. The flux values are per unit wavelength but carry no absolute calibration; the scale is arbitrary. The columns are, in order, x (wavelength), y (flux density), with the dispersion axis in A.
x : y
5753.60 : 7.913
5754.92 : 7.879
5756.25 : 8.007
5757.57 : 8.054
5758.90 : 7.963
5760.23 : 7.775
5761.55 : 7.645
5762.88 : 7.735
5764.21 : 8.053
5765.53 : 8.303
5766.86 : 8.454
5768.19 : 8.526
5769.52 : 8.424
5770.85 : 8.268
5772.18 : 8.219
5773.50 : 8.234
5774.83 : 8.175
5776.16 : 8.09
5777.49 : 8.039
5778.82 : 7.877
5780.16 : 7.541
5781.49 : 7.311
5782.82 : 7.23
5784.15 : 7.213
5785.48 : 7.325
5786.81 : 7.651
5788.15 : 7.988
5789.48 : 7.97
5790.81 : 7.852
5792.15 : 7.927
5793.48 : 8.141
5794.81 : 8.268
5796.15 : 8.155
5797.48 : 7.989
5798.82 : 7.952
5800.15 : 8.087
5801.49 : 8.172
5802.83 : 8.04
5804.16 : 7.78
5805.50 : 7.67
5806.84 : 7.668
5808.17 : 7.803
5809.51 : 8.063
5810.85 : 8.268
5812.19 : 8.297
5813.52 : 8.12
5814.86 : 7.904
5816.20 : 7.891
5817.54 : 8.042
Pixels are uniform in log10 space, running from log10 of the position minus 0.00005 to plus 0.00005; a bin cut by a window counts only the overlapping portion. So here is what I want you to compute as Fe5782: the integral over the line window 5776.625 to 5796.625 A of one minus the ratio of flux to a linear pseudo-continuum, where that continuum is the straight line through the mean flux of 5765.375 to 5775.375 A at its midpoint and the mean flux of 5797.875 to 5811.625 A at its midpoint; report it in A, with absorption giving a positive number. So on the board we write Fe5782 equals 0.9 A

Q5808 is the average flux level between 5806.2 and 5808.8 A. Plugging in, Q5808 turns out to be 7.76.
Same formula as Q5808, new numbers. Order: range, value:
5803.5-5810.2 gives 7.79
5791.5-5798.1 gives 8.11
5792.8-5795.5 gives 8.21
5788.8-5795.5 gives 8.03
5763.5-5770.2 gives 8.34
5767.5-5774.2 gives 8.34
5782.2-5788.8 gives 7.48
